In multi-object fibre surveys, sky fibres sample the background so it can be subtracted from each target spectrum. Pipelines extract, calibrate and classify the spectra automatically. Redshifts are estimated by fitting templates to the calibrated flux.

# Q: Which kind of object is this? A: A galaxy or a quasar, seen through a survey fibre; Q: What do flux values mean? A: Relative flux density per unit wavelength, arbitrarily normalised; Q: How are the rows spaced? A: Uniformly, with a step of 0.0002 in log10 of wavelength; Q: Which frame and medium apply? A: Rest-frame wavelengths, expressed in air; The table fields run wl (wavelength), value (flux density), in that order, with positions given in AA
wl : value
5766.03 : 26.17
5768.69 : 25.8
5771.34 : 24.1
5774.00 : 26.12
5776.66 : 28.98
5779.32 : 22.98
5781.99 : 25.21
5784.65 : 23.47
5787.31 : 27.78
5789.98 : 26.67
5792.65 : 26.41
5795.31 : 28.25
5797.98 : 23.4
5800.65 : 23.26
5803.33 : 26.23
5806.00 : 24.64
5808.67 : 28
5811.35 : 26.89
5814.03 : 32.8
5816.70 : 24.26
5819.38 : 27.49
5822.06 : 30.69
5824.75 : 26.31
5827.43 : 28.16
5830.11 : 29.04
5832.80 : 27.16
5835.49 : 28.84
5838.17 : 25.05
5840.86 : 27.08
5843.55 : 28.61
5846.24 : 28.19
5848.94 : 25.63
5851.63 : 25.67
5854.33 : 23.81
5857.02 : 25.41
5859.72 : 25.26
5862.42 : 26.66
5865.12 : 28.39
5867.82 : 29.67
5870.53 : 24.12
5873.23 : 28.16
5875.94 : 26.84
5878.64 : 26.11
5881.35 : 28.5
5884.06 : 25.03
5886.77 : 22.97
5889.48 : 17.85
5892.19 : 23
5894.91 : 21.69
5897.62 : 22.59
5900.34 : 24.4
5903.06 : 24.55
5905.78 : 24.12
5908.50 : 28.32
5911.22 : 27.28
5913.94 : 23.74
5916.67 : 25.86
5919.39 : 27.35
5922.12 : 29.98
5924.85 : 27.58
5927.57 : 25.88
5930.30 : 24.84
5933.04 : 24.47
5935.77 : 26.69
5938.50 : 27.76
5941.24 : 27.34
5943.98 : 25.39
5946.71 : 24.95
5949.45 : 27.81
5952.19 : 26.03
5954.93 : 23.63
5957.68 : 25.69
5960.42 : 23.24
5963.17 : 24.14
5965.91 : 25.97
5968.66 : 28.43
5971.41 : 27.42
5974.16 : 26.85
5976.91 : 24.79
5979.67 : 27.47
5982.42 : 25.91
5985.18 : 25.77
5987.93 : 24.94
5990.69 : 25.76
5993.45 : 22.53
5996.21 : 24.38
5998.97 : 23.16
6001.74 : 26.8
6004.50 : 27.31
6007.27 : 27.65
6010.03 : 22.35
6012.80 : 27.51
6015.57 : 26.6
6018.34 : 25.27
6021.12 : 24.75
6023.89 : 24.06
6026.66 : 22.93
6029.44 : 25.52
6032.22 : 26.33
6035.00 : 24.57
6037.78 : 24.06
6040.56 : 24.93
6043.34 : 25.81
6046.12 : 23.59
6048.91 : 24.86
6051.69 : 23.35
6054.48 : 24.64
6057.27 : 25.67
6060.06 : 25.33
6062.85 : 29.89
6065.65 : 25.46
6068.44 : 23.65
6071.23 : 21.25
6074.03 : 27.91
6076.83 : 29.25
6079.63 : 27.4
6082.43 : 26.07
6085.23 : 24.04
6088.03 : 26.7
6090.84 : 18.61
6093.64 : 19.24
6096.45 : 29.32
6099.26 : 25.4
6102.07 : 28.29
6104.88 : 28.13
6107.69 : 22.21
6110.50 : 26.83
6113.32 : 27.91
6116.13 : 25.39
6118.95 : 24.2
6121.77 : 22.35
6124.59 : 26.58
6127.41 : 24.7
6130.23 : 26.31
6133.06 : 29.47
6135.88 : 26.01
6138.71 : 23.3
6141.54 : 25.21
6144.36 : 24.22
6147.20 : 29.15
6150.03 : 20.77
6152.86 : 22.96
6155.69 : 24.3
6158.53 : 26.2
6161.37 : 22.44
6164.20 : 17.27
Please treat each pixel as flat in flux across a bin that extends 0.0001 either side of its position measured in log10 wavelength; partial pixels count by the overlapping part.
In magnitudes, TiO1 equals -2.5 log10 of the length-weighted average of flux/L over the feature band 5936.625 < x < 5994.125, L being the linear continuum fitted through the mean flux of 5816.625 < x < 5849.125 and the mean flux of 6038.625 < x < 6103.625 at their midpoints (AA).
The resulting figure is 0.02 mag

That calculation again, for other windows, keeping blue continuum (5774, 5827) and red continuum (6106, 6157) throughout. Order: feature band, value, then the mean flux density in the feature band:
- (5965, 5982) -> -0.04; 26.8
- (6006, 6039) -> 0.02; 25.1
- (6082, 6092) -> 0.07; 23.8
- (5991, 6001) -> 0.08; 23.8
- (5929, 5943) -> -0.01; 26.2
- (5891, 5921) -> 0.05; 24.9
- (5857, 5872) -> -0.02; 26.7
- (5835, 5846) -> -0.04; 27.4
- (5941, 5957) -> 0.01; 25.7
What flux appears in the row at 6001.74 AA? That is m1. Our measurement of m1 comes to 26.8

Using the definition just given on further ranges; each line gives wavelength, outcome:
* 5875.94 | 26.84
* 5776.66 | 28.98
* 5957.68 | 25.69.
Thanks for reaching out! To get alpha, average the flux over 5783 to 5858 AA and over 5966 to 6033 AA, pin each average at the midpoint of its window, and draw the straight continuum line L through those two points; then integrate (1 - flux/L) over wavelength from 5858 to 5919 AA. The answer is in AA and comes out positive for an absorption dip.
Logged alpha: 2.5 AA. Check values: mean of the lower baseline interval 26.8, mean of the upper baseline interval 25.6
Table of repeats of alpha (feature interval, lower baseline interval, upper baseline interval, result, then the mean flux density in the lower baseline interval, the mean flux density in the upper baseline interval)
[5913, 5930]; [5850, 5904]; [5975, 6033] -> -1.05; 25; 25.3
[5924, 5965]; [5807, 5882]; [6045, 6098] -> 0.94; 27.2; 25.1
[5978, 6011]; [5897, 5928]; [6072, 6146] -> 0.61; 26.1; 25.5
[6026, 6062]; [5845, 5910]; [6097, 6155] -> 0.83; 25.3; 25.5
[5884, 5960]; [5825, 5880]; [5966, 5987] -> 4.23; 26.9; 26.6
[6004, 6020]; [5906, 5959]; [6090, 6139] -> -0.08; 26.3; 25.4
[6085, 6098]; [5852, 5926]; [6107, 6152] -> 0.91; 25.5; 25.3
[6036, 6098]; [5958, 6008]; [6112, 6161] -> 0.86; 25.7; 25.2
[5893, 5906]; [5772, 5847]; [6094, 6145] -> 1.53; 26.8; 25.8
